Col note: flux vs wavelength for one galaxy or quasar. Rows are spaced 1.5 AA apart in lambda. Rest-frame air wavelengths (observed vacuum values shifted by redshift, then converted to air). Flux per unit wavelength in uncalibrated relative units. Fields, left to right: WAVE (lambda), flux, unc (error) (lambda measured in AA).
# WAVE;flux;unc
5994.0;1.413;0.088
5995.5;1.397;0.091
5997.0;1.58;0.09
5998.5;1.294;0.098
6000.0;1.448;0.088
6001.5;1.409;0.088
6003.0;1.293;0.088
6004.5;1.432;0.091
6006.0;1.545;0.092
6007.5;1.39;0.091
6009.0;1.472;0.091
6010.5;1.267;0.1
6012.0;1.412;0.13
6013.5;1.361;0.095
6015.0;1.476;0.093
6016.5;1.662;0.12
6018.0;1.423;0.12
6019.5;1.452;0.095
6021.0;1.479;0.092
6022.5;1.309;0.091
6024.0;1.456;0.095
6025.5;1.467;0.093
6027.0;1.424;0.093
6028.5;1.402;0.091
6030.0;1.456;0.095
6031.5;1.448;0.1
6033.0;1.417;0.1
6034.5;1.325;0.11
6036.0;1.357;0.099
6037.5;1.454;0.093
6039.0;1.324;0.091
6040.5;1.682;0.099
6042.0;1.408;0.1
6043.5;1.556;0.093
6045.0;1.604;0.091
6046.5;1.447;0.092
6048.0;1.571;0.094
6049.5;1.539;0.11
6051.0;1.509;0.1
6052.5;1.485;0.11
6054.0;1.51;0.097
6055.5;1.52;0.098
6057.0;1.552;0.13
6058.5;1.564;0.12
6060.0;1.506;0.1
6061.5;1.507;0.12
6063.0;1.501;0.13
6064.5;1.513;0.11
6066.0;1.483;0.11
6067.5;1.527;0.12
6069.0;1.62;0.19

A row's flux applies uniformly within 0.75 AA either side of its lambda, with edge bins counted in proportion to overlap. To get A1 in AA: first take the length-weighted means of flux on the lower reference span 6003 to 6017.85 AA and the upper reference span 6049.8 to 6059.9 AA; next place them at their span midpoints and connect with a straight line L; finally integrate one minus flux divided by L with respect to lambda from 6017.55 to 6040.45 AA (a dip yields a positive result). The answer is 0.81 AA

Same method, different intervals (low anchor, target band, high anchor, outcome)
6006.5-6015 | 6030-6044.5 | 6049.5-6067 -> 0.2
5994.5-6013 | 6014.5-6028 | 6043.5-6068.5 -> -0.1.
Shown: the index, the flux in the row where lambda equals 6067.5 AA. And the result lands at 1.527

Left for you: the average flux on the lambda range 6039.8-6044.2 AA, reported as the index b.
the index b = 1.55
